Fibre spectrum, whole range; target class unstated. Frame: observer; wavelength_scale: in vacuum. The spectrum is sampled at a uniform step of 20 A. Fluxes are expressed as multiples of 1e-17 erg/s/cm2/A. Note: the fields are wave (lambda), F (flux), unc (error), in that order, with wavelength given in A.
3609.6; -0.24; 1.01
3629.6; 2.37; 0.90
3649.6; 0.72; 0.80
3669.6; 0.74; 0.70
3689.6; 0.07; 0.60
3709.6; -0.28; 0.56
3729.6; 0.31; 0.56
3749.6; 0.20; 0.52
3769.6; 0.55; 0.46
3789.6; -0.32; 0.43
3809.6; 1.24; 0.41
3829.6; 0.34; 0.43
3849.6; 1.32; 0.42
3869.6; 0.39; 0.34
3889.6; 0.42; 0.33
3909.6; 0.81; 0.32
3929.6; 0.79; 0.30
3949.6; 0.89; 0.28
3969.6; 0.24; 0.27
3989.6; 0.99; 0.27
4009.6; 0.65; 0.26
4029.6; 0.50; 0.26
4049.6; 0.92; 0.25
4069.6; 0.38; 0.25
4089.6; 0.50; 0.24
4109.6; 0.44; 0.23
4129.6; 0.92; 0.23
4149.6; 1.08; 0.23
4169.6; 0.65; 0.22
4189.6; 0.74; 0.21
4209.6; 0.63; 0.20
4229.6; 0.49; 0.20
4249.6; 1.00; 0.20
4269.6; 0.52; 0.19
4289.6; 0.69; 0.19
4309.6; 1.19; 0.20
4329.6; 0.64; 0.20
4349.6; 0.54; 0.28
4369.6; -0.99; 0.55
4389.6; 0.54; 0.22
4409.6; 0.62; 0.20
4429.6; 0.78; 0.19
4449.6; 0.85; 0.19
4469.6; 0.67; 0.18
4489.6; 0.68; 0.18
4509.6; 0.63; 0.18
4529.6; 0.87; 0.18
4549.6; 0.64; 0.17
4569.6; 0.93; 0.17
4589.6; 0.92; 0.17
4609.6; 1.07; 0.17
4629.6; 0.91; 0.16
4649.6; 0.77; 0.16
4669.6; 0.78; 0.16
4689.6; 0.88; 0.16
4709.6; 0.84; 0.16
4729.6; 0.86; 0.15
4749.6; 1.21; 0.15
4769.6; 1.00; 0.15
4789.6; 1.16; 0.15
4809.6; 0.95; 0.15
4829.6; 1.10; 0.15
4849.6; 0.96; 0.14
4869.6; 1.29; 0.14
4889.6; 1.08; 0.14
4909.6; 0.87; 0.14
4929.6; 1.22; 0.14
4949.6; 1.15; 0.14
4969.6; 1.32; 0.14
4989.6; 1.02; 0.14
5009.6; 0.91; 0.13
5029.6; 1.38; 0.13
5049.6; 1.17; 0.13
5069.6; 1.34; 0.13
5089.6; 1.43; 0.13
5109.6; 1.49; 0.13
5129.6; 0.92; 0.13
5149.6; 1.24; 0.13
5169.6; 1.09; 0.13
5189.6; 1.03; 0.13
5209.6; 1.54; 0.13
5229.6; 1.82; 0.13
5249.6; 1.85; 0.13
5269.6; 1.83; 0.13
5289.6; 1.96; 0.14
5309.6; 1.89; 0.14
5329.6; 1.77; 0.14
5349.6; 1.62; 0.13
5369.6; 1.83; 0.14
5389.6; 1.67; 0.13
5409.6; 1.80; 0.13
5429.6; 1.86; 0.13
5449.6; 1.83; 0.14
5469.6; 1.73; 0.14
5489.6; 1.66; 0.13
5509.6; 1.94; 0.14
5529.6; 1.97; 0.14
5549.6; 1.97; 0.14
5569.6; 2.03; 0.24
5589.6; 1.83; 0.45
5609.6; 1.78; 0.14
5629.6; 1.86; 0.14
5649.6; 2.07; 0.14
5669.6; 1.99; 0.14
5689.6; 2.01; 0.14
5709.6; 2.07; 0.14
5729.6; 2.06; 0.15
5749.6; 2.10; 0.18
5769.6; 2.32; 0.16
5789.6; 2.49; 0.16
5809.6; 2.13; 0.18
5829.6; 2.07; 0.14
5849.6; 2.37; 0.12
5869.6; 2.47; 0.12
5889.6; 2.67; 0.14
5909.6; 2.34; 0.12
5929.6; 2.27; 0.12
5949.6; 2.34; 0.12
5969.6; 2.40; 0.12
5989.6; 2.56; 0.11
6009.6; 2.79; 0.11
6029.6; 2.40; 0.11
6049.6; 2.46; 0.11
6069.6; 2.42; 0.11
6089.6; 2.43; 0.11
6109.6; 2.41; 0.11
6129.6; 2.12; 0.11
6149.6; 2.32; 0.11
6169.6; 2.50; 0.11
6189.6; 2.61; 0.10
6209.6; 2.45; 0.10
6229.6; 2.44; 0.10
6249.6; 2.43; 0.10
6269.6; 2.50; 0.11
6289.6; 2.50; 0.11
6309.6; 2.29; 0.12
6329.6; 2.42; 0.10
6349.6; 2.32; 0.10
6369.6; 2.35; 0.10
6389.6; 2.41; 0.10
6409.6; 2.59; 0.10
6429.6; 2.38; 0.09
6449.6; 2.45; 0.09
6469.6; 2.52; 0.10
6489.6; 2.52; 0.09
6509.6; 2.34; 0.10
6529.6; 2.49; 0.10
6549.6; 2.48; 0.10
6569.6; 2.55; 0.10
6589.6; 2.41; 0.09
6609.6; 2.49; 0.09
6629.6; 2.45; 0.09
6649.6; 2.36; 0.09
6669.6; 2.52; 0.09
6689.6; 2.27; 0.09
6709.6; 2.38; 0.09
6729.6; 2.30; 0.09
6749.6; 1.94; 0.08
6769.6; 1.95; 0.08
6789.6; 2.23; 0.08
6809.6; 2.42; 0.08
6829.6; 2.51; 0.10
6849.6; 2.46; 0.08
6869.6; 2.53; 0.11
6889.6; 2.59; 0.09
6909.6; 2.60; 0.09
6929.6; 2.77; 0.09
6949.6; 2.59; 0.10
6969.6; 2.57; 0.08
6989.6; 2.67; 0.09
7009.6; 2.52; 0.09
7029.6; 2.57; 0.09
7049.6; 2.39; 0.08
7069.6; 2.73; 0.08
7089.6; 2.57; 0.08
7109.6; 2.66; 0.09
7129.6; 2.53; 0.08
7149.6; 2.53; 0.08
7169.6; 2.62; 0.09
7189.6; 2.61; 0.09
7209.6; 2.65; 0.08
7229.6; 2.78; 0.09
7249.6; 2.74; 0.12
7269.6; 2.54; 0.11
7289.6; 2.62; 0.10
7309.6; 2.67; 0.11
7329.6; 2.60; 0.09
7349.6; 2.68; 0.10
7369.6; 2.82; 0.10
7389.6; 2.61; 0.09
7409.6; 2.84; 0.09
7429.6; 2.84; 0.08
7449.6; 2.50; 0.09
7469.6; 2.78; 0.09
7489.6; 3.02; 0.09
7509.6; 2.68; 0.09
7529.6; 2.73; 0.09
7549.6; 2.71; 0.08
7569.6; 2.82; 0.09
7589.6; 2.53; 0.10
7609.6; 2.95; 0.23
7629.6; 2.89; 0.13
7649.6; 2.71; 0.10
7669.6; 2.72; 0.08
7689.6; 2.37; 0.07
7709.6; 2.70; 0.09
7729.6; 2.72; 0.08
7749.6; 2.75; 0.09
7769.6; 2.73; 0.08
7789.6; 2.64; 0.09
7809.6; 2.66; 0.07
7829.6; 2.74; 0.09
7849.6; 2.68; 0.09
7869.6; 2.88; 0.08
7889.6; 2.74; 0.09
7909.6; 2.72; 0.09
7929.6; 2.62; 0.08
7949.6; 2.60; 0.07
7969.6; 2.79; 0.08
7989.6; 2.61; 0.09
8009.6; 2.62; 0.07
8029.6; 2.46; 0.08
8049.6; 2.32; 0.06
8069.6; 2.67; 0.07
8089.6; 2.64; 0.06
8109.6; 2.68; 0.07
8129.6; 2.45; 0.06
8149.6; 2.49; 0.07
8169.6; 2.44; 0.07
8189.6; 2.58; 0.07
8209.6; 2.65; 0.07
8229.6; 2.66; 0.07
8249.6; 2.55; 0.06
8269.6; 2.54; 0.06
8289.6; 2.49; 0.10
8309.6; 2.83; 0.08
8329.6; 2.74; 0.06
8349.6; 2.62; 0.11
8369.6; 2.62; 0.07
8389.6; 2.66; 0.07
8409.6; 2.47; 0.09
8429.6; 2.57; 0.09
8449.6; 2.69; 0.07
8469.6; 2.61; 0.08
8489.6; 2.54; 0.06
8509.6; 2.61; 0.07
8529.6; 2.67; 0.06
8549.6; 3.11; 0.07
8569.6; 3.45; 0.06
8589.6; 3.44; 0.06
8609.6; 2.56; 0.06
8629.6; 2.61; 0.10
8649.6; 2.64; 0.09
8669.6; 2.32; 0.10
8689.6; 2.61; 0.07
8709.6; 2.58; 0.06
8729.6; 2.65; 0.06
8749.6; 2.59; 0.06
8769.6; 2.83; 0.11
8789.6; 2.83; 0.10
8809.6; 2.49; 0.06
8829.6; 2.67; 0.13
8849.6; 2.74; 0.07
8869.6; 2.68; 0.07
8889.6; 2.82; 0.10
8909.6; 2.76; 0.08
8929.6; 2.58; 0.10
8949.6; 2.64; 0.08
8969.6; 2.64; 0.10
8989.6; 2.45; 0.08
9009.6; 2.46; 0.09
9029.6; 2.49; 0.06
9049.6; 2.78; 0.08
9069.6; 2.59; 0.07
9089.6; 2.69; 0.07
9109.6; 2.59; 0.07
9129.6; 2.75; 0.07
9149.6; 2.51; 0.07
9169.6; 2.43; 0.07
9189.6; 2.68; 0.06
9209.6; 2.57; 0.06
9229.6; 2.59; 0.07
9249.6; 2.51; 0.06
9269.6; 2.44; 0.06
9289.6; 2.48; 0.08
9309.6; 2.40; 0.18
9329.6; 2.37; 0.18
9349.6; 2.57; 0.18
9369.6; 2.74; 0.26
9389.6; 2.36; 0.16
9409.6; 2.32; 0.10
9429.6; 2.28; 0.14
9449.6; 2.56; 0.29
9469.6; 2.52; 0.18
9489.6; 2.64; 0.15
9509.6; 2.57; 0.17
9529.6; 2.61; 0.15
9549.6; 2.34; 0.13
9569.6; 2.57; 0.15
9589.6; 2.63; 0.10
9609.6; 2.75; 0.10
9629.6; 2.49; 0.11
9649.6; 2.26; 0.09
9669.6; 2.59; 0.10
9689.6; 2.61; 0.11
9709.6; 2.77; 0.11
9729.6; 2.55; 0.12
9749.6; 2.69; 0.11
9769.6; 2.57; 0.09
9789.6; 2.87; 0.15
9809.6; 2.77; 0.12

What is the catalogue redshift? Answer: 0.304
